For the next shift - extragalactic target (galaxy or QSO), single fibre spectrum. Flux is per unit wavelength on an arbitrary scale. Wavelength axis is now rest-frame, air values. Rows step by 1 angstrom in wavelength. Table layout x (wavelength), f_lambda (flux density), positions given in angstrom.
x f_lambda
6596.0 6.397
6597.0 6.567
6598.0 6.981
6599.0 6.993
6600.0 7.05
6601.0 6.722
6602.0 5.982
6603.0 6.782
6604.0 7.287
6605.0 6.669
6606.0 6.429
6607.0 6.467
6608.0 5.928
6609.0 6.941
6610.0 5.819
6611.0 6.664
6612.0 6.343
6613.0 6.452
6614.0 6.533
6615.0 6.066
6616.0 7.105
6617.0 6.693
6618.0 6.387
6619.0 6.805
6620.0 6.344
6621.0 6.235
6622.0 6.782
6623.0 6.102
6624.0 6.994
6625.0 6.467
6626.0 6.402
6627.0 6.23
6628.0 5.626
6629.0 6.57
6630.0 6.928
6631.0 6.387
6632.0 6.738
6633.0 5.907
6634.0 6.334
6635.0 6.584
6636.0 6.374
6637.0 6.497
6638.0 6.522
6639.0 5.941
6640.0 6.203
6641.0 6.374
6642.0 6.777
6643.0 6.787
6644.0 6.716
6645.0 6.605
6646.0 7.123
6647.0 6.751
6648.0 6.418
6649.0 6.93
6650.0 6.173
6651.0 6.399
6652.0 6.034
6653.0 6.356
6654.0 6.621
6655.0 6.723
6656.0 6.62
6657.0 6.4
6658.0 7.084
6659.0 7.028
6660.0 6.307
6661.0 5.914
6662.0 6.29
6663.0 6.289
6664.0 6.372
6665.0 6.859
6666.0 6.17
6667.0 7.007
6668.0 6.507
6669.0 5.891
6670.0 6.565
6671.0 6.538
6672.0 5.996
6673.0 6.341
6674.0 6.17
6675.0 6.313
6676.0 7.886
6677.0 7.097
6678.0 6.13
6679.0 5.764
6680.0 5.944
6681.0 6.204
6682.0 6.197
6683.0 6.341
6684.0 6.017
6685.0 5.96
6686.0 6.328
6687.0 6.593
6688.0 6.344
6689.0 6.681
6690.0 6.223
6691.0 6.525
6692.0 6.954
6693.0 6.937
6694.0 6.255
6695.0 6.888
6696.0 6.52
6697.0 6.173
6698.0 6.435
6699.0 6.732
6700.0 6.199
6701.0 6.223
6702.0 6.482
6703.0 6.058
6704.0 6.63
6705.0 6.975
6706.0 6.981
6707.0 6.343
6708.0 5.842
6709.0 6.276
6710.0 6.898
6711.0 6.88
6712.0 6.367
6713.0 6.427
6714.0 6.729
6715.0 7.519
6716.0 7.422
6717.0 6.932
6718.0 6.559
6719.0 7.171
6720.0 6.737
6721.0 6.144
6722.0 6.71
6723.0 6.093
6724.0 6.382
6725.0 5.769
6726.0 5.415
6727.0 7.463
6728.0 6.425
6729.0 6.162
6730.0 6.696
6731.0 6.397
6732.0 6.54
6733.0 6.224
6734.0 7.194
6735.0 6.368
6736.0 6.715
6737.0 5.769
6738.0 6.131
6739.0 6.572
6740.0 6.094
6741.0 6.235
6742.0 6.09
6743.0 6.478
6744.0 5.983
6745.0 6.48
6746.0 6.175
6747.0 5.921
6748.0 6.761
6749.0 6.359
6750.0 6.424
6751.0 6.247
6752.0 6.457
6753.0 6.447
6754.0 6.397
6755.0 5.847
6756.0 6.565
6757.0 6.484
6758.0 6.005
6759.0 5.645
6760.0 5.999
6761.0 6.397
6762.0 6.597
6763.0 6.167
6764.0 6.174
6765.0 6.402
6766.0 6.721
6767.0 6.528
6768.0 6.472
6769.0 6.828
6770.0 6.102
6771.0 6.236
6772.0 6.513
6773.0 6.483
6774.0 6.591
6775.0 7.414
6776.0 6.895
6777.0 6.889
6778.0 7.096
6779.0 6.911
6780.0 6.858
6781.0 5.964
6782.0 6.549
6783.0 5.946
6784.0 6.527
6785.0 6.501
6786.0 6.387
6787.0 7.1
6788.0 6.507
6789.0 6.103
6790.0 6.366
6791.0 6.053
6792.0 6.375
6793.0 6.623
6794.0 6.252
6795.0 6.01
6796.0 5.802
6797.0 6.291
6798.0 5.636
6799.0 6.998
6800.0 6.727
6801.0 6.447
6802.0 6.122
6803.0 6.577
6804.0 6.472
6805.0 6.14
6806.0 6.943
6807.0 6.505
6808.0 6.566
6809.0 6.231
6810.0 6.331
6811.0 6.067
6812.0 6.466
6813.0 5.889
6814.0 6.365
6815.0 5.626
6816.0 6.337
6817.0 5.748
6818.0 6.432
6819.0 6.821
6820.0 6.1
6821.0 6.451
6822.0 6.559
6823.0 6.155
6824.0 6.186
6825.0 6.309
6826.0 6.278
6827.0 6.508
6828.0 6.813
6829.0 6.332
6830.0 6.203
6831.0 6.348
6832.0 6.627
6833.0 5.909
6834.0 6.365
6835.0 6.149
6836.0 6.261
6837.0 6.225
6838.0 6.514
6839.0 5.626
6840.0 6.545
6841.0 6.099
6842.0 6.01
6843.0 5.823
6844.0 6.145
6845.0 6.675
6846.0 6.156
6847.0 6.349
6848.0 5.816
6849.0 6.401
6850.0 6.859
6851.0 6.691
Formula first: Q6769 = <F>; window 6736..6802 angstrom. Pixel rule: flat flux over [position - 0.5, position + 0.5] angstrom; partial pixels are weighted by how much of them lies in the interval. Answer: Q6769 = 6.39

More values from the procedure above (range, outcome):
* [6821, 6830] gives 6.39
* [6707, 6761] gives 6.41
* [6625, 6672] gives 6.47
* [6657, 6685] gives 6.41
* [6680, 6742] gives 6.48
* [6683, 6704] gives 6.43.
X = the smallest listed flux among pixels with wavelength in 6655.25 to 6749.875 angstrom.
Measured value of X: 5.415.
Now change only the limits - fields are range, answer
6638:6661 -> 5.914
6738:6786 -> 5.645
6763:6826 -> 5.626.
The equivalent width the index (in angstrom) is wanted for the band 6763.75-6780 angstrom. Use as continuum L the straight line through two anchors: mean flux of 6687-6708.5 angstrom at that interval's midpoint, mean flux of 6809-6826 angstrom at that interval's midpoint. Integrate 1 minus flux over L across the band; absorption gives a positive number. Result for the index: -0.8 angstrom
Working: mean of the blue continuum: 6.5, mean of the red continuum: 6.24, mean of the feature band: 6.65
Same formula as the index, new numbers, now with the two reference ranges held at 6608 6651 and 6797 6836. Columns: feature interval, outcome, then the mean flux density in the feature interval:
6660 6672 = 0.1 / 6.38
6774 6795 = -0.6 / 6.55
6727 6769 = 0.2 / 6.35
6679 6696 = 0.1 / 6.38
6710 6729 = -0.6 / 6.61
